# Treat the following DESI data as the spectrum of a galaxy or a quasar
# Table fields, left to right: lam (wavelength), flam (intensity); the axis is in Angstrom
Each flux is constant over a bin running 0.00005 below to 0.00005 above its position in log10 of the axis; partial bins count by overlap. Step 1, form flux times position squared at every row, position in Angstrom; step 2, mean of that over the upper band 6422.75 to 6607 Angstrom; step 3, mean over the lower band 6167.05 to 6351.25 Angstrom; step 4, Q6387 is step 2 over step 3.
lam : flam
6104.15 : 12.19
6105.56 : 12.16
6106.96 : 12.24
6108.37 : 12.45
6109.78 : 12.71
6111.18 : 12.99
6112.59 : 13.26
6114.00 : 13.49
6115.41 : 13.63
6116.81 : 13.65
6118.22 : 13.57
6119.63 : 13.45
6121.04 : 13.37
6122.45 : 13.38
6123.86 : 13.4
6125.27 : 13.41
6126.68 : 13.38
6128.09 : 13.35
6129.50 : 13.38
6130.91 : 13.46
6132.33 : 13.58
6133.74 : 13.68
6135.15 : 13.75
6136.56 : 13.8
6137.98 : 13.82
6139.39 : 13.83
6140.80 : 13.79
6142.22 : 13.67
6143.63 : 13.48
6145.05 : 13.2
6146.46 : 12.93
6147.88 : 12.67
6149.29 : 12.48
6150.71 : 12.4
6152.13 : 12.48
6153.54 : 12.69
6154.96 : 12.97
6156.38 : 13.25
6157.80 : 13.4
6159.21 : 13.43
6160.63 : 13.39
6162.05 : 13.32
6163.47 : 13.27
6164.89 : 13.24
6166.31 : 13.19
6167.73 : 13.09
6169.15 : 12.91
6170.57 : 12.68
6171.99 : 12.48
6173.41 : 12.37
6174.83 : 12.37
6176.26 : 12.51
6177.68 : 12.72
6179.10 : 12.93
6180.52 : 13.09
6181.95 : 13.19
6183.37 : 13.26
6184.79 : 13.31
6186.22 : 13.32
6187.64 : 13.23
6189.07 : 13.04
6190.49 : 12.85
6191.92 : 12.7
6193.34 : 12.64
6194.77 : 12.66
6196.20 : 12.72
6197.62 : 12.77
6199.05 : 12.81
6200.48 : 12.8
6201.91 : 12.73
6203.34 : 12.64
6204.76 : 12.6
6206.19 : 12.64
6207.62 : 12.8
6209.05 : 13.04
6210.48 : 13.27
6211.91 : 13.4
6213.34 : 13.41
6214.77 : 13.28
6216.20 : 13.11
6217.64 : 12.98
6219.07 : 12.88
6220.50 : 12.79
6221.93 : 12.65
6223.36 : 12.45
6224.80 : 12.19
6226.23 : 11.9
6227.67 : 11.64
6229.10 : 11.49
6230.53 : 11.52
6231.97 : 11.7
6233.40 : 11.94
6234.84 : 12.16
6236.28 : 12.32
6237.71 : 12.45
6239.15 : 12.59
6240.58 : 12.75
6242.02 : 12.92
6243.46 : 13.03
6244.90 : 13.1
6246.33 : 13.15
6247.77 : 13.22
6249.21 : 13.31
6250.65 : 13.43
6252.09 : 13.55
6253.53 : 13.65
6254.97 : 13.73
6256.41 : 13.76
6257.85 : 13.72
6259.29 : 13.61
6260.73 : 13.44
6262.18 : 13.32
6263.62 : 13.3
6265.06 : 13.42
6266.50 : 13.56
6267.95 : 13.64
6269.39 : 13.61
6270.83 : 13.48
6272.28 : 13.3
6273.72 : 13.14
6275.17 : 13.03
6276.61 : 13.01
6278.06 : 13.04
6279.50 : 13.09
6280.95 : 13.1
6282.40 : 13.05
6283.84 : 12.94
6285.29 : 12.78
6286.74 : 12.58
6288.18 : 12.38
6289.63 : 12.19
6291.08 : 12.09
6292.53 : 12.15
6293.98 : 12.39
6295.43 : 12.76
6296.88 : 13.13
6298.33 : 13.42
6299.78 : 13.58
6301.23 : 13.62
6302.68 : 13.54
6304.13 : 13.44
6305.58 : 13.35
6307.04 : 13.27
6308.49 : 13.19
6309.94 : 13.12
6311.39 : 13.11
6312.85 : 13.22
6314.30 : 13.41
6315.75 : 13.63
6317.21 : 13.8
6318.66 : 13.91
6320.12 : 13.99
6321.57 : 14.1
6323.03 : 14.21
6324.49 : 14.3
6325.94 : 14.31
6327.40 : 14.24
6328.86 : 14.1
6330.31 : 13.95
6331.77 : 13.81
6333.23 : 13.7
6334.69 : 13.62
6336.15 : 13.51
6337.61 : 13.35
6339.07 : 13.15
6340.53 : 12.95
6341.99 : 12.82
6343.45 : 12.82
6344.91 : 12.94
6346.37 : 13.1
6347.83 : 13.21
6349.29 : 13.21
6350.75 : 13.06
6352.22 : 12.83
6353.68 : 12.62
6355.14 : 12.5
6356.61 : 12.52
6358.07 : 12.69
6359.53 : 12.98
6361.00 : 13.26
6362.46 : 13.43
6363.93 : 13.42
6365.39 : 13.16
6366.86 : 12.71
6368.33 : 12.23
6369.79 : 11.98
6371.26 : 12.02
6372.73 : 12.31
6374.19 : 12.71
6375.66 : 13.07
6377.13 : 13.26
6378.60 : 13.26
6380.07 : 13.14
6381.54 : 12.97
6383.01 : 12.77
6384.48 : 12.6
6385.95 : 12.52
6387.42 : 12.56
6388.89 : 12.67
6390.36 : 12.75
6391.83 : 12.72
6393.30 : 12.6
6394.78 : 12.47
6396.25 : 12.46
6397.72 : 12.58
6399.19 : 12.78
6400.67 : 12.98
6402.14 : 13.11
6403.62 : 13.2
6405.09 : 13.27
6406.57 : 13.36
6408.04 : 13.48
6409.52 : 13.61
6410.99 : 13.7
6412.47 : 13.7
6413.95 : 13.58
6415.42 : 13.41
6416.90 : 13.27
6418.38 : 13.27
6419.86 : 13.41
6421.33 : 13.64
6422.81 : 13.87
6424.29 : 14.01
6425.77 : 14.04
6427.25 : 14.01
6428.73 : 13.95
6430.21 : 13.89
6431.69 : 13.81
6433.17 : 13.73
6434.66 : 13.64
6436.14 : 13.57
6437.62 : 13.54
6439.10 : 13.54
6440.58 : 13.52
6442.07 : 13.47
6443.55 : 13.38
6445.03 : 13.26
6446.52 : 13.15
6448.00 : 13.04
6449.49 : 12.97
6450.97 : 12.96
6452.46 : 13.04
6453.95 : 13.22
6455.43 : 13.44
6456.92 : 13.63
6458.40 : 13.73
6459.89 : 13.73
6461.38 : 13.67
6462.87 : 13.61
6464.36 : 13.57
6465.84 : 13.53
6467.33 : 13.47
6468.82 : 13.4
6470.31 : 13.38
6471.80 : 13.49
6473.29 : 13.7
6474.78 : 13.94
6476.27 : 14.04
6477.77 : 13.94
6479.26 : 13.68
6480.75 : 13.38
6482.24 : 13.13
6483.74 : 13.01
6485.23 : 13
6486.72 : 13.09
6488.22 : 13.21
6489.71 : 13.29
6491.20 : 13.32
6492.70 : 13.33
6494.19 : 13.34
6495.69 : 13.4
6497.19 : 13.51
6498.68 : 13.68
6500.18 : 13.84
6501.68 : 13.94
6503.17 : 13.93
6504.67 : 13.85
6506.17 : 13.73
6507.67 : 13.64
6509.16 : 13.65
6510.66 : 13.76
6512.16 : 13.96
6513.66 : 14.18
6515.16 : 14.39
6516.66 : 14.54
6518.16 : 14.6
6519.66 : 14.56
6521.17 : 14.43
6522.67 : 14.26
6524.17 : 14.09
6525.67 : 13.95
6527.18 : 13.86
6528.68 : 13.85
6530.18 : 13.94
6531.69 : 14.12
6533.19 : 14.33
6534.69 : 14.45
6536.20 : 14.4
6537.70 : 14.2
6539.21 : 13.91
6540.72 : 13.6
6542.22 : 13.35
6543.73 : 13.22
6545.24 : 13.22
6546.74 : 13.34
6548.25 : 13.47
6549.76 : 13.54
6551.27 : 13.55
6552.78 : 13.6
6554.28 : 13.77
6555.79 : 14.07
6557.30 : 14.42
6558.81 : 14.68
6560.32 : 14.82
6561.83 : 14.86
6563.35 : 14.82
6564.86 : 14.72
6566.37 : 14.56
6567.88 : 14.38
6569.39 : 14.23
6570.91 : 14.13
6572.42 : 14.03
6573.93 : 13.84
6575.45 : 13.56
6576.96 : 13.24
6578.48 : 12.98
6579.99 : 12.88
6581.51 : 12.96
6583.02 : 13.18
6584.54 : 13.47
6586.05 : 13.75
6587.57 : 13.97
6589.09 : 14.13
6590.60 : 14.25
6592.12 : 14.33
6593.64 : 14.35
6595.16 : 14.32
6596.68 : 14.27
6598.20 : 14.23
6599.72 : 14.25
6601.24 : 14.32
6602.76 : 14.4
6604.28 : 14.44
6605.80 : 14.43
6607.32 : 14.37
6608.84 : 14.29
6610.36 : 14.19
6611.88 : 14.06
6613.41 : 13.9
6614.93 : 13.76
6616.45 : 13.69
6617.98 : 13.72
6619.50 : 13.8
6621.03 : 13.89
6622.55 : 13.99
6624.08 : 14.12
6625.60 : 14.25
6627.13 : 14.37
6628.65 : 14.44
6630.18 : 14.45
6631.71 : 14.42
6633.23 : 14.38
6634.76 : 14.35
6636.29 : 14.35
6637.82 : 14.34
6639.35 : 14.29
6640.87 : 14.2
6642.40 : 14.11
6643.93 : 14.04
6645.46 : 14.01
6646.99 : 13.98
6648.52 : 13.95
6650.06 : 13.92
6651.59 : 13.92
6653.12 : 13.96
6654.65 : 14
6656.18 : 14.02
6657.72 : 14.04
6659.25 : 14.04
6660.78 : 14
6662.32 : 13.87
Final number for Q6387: 1.14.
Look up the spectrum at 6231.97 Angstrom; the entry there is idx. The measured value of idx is 11.7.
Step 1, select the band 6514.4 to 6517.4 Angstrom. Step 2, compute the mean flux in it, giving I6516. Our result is 14.5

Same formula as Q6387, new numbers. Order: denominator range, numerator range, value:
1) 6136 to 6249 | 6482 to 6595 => 1.20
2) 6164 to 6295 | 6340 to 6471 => 1.08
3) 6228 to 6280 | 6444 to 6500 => 1.10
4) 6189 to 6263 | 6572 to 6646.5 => 1.23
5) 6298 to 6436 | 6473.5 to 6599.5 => 1.10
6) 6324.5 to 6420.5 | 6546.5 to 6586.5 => 1.13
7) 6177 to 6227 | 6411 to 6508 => 1.14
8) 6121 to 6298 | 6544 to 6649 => 1.22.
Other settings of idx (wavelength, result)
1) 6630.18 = 14.45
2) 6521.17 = 14.43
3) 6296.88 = 13.13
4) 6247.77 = 13.22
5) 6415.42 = 13.41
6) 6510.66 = 13.76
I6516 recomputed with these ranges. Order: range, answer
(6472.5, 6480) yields 13.8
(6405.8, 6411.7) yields 13.5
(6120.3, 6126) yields 13.4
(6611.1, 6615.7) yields 13.9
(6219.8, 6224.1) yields 12.6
